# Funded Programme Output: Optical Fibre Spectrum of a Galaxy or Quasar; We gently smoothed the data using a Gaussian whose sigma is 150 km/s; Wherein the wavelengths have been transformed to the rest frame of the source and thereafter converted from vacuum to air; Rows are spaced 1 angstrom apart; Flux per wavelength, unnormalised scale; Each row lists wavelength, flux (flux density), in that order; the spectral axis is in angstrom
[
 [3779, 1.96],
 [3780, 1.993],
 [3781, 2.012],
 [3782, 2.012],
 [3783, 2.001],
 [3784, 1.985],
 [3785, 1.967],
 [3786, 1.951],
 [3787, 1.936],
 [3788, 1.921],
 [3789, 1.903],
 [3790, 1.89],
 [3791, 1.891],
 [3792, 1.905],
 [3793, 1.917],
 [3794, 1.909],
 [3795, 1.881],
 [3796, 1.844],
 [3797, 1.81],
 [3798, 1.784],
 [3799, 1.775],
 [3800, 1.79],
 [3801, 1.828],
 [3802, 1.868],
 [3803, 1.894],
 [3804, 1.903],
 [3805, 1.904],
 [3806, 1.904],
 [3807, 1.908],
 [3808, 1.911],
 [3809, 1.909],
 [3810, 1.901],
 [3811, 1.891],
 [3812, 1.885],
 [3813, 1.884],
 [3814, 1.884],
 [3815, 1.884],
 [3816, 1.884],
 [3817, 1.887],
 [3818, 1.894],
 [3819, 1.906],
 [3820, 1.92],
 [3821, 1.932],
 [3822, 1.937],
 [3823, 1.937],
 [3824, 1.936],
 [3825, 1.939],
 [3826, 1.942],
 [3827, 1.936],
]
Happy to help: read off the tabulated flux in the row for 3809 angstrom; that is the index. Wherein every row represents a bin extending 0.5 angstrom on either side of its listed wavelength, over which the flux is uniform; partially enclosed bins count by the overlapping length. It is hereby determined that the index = 1.909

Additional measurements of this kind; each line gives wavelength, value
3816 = 1.884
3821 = 1.932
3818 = 1.894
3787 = 1.936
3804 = 1.903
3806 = 1.904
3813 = 1.884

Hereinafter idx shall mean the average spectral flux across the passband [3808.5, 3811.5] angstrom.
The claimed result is 1.9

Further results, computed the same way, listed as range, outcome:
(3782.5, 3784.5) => 1.99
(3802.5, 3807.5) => 1.9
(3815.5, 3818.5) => 1.89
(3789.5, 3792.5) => 1.9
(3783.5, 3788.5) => 1.95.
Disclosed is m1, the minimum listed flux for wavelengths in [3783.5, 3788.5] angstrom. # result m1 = 1.921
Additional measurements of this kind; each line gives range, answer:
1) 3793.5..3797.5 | 1.81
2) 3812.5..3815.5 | 1.884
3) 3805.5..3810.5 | 1.901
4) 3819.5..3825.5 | 1.92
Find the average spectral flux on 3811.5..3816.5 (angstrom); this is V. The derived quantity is 1.88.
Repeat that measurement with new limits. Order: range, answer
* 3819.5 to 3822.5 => 1.93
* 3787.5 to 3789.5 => 1.91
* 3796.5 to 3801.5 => 1.8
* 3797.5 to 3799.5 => 1.78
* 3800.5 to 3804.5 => 1.87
